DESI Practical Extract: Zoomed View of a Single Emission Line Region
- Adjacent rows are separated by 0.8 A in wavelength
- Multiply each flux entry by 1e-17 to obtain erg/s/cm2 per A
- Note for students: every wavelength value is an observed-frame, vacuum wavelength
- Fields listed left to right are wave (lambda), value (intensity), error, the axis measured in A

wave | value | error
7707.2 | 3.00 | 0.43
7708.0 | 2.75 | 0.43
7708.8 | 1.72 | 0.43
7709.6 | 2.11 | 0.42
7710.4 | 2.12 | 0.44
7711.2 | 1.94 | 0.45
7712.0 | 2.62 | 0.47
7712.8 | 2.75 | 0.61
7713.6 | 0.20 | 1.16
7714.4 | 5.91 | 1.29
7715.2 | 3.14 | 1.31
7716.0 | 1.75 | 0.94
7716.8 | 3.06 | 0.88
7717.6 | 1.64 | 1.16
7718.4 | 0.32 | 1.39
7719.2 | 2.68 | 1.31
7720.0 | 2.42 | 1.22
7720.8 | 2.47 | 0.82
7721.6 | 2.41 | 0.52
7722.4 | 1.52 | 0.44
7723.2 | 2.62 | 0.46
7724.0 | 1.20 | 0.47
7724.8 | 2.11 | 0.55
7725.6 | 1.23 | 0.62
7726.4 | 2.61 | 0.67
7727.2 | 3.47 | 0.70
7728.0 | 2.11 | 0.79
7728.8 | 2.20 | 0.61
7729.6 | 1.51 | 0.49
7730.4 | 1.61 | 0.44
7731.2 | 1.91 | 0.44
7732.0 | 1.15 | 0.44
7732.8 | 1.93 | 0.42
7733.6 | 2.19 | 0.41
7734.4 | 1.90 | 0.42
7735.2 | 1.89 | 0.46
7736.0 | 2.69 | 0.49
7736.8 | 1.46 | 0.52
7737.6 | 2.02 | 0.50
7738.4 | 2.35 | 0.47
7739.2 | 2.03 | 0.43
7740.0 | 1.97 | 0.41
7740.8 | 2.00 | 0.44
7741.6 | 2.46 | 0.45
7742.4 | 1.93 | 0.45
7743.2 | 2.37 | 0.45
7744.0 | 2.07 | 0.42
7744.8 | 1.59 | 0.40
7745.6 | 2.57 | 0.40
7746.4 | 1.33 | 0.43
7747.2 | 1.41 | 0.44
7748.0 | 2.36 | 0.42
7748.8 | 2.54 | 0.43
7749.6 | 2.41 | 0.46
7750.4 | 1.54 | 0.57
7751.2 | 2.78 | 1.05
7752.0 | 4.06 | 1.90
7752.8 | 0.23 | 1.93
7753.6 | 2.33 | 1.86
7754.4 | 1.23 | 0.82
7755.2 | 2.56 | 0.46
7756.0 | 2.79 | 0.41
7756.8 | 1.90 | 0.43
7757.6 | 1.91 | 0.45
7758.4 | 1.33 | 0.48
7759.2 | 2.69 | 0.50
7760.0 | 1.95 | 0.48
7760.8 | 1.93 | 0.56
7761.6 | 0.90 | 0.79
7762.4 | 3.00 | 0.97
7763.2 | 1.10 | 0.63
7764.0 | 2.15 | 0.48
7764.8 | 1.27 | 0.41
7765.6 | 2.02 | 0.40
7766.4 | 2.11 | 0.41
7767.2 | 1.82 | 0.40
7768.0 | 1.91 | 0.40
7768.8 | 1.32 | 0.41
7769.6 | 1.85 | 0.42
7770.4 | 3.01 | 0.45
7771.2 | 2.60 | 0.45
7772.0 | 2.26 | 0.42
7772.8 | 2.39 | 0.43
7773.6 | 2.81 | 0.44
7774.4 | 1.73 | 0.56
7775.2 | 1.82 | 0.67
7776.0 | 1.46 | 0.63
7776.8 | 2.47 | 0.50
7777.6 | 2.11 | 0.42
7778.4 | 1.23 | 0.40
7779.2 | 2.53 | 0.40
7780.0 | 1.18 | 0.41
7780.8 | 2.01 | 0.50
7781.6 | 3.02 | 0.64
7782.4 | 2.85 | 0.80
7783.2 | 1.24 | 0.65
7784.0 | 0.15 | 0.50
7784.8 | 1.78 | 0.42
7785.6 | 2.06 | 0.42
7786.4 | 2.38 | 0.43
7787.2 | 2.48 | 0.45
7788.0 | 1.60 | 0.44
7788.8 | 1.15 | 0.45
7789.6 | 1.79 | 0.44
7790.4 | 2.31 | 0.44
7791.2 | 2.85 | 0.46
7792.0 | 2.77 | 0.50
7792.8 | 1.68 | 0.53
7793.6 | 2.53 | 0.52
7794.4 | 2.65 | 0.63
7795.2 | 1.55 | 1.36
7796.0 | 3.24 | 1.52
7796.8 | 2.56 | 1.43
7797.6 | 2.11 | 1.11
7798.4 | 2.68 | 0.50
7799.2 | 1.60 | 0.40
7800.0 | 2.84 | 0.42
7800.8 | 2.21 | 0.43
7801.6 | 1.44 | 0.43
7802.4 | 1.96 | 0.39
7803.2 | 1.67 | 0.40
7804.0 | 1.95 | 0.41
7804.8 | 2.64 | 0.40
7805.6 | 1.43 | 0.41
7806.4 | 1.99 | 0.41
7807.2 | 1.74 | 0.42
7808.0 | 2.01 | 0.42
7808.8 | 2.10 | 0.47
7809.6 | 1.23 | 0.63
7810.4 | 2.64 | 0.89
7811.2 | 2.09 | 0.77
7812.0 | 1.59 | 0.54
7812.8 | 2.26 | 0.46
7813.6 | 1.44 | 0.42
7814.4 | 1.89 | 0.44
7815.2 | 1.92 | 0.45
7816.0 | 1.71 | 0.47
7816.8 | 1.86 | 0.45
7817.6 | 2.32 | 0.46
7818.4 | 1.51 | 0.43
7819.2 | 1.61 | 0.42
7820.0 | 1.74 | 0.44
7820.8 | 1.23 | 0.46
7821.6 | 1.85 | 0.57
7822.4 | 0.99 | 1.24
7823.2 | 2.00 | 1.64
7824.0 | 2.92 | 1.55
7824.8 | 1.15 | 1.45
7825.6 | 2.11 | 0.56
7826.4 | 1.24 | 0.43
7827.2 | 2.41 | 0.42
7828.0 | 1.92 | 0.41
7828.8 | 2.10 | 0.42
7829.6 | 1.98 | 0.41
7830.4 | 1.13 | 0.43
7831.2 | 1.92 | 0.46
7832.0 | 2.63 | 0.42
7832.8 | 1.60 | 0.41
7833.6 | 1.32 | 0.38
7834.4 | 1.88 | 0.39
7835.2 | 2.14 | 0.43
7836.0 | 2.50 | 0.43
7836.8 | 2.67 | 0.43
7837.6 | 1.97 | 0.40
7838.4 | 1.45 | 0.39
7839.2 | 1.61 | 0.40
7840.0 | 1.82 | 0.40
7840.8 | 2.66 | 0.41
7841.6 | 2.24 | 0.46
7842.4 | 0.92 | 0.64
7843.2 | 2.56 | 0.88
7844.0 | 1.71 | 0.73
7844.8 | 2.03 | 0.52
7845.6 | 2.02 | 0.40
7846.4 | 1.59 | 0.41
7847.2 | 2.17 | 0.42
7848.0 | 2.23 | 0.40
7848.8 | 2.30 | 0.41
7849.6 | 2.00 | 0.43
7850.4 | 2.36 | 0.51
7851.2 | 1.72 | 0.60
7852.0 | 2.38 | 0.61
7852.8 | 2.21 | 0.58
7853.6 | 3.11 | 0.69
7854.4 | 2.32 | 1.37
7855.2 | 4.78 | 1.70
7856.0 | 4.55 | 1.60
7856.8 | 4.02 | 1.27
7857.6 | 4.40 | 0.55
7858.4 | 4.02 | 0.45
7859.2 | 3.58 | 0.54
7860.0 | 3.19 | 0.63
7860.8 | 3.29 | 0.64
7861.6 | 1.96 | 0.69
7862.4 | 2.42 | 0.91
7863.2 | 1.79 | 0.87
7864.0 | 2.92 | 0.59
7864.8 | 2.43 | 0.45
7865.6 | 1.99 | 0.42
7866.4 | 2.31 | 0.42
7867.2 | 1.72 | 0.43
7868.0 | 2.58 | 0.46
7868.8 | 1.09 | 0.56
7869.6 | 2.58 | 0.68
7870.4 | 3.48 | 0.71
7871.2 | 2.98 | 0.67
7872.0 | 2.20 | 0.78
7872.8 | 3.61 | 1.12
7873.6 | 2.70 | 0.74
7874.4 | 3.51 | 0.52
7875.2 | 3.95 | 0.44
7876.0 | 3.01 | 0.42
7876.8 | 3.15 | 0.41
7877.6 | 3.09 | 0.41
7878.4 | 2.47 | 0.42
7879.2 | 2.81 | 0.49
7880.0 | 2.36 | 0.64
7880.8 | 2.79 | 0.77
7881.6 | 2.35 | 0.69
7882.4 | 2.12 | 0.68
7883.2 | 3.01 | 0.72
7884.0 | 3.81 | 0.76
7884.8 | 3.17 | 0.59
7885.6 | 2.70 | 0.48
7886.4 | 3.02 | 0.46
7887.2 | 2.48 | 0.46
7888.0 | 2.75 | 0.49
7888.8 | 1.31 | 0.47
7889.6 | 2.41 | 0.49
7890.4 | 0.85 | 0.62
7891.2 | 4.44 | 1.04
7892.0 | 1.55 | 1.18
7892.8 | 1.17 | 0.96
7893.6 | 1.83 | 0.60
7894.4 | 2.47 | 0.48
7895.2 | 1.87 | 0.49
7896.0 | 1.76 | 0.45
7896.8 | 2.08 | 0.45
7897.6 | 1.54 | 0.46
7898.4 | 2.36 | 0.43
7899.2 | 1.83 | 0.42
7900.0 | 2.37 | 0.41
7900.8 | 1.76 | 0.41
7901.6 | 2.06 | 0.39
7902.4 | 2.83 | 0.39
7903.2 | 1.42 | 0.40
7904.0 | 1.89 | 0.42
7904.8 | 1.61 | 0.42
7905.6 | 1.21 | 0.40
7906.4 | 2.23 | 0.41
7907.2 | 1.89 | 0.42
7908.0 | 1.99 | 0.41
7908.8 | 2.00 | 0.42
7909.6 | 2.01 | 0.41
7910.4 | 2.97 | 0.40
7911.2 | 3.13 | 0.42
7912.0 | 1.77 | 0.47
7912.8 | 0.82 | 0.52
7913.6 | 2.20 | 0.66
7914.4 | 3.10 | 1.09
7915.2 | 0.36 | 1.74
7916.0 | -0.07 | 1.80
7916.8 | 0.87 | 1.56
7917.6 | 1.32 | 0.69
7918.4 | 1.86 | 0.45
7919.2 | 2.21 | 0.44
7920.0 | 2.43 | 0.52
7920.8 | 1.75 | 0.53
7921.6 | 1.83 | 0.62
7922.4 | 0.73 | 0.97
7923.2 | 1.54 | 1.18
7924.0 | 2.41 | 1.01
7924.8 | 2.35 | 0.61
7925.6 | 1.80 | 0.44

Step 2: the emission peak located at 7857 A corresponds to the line [S II]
